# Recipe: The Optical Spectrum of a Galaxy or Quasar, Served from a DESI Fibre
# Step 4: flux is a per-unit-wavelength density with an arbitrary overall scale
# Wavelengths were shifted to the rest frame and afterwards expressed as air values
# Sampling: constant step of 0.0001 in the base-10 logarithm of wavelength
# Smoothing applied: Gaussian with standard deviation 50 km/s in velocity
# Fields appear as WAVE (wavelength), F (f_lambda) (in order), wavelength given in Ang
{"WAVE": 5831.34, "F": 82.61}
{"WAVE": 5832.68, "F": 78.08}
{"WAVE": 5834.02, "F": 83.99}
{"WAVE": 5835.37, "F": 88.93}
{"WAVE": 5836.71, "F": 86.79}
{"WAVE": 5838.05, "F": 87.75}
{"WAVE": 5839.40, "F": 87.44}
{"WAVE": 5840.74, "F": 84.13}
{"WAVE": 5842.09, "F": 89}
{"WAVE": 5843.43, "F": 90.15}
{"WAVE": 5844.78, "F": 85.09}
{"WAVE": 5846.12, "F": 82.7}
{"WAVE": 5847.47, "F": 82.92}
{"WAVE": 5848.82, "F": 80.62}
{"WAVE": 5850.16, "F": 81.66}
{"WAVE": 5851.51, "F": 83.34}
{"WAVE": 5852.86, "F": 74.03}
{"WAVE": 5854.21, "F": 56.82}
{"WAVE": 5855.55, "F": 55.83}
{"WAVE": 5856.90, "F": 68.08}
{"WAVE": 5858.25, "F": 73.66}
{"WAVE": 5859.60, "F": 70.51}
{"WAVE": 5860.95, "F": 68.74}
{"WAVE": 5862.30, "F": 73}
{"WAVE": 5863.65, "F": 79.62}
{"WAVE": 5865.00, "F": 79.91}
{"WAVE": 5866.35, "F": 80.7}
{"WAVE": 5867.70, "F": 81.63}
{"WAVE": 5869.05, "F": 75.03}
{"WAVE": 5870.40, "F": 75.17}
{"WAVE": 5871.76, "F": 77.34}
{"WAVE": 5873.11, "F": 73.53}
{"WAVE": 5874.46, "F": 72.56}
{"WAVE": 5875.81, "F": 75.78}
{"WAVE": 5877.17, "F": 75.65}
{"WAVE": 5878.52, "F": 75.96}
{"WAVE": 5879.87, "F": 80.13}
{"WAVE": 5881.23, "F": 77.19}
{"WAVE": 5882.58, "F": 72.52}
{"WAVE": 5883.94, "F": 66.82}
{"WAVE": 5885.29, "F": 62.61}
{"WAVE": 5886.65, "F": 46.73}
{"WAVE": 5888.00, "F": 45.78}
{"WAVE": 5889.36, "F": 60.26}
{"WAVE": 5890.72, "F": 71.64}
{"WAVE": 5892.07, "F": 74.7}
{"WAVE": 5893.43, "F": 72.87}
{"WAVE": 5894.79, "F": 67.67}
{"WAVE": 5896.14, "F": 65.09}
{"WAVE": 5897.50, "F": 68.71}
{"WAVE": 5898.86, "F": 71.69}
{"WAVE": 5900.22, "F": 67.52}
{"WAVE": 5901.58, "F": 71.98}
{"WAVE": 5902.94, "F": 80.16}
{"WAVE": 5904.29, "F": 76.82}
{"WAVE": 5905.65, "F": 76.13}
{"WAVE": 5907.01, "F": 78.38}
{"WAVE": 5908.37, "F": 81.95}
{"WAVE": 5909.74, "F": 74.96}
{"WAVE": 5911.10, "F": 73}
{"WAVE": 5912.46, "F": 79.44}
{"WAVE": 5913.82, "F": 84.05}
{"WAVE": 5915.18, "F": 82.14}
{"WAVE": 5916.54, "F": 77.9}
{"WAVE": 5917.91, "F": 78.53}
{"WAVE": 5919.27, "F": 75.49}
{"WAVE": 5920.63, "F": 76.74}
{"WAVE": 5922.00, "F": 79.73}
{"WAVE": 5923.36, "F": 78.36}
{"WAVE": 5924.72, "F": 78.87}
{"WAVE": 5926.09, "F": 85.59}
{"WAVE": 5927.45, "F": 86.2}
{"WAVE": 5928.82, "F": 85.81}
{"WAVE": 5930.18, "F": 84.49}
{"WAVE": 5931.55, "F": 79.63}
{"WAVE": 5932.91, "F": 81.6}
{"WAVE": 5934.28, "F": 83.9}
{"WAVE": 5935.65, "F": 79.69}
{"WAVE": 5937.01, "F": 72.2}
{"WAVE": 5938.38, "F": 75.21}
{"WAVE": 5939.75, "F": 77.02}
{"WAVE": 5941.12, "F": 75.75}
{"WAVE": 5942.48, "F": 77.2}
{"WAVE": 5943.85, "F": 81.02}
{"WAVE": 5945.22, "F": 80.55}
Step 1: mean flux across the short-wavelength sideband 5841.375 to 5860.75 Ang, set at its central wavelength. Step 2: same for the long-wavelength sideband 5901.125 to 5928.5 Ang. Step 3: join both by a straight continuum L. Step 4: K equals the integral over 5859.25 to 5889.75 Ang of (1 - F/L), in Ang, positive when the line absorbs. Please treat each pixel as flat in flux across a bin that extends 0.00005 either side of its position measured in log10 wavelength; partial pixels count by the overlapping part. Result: 2.2 Ang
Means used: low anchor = 76.5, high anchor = 79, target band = 71.7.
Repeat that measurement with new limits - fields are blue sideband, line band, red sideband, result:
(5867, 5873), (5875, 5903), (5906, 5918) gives 3.2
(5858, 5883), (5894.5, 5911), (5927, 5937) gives 1.2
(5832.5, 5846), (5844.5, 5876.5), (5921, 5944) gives 3.6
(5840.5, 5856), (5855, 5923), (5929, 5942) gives 5.1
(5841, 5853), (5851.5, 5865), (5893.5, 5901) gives 1.7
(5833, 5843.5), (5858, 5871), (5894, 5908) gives 0.8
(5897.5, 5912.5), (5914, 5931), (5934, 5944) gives -1.0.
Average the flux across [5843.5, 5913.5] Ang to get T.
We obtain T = 73.2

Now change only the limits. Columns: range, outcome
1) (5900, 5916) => 77.5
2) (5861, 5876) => 76.5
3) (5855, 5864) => 69.7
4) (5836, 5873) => 78.2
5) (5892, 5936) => 77.6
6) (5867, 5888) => 71.7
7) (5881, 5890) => 60.9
